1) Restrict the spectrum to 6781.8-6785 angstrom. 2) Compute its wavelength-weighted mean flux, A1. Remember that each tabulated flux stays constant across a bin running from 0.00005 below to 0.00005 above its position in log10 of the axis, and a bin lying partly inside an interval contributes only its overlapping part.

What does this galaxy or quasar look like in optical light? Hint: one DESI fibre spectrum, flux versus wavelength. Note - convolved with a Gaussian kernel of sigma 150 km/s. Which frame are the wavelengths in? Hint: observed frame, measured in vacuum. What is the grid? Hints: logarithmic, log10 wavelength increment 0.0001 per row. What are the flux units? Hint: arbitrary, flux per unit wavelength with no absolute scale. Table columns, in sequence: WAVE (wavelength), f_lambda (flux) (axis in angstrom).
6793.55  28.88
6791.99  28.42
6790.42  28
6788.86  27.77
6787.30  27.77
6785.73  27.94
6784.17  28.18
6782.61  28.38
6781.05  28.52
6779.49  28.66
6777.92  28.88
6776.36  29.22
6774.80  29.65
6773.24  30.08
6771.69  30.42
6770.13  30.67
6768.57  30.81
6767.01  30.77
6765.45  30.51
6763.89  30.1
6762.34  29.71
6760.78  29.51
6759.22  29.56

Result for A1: 28.3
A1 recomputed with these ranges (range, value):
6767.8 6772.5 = 30.7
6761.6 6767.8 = 30.3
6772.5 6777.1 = 29.6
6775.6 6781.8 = 28.8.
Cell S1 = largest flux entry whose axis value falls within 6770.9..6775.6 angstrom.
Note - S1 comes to 30.42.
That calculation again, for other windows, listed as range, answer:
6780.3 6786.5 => 28.52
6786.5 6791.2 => 28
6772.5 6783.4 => 30.08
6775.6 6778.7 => 29.22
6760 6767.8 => 30.77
